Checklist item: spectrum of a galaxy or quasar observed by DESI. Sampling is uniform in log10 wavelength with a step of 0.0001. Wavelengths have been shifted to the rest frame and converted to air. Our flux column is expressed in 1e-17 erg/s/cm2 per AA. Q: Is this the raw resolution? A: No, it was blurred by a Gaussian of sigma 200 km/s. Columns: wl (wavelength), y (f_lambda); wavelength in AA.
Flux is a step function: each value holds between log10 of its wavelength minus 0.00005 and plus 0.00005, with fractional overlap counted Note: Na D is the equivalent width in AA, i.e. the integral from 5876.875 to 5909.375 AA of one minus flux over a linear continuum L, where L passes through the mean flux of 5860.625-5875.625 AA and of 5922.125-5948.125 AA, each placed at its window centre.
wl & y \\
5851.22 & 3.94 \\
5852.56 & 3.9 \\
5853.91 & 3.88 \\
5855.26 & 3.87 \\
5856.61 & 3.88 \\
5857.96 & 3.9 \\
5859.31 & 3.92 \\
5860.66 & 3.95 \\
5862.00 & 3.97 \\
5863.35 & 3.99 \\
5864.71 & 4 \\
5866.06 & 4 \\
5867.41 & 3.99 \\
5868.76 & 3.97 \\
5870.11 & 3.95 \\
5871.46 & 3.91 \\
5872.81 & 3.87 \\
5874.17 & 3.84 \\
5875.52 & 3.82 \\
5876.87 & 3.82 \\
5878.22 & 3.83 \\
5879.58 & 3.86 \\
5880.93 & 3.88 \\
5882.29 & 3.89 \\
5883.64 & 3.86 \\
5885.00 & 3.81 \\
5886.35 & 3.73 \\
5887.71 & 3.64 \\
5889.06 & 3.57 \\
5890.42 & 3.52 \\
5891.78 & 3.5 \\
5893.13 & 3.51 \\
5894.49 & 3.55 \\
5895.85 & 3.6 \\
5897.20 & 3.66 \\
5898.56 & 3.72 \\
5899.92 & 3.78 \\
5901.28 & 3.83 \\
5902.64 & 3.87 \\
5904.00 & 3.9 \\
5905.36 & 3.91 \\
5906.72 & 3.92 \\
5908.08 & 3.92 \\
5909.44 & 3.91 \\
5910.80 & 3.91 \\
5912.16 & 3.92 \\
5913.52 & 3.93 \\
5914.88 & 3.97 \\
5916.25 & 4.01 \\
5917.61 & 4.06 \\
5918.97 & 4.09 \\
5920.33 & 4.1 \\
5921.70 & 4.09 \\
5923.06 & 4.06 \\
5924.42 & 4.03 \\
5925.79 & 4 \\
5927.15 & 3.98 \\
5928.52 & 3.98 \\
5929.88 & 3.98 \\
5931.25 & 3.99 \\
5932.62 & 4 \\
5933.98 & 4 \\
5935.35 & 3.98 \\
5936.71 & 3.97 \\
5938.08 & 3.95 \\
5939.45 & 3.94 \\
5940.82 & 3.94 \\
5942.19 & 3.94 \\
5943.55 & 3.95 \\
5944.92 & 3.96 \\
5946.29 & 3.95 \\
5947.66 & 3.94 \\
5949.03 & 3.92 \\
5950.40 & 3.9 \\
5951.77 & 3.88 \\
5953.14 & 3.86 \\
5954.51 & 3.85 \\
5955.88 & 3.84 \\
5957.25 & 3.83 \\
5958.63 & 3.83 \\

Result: 1.7 AA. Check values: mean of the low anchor 3.94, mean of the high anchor 3.98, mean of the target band 3.75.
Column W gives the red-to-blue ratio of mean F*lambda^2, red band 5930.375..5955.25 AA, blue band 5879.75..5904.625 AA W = 1.1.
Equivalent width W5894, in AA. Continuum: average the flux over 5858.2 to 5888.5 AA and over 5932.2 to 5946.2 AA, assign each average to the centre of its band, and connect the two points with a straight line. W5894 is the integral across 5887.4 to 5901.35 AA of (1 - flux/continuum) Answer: 1.1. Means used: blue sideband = 3.89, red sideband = 3.96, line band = 3.62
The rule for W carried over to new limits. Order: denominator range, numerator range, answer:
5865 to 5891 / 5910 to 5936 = 1.06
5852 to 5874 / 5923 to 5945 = 1.04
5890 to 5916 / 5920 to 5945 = 1.06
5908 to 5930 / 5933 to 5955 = 0.99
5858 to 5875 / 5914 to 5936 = 1.04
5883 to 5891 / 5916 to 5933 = 1.11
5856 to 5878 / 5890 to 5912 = 0.97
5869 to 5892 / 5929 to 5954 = 1.06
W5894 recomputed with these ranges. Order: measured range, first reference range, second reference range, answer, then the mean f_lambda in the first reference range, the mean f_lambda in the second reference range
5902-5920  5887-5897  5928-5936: -0.89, 3.56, 3.99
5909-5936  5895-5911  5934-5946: -0.75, 3.82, 3.96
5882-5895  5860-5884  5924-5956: 0.89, 3.91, 3.95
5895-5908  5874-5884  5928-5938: 0.35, 3.85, 3.98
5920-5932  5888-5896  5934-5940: -0.50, 3.54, 3.96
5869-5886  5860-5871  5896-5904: 0.19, 3.98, 3.77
